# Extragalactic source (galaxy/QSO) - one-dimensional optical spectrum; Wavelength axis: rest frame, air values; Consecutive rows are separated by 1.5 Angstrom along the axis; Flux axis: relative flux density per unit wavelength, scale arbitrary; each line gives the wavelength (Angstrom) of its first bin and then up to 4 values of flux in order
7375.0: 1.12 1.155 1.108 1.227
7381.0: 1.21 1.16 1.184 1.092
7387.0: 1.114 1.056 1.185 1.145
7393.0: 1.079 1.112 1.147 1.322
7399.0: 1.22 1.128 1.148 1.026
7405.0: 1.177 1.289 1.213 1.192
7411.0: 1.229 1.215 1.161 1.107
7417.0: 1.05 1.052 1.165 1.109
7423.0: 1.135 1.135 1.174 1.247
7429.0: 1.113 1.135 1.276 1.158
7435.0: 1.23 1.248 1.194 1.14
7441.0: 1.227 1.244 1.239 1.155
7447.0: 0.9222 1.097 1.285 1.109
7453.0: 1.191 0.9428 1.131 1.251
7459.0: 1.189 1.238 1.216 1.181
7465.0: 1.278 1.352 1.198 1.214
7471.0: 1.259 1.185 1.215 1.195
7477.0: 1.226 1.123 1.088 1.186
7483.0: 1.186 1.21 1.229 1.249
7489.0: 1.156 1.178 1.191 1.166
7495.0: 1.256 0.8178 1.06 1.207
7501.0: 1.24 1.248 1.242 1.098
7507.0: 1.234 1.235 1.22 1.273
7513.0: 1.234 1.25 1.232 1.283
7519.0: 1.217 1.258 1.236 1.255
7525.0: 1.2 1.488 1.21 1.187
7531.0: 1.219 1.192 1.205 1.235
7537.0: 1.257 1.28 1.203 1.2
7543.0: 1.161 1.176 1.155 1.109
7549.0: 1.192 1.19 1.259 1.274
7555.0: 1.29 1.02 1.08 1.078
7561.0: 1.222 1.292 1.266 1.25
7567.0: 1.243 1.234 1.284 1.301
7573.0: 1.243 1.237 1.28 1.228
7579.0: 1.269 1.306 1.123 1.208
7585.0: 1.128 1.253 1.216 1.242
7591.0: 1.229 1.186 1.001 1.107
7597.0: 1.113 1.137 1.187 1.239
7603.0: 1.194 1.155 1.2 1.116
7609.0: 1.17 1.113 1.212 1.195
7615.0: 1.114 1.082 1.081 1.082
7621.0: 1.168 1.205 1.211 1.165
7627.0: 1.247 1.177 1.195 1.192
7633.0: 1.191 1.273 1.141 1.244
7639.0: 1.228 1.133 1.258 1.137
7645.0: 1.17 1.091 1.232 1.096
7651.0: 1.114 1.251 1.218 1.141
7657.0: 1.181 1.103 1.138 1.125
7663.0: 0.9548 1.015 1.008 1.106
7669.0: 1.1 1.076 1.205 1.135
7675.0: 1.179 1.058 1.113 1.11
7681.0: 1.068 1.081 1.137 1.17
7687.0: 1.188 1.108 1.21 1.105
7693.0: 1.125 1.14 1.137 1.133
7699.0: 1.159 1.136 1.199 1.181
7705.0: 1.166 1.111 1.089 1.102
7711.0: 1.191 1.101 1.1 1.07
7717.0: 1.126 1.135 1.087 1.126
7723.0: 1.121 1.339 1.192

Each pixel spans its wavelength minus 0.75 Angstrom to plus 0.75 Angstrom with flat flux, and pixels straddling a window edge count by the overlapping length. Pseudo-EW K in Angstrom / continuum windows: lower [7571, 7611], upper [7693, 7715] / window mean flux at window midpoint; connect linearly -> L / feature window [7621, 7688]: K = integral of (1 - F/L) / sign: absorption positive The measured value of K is 0.7 Angstrom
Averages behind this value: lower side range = 1.19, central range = 1.15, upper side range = 1.14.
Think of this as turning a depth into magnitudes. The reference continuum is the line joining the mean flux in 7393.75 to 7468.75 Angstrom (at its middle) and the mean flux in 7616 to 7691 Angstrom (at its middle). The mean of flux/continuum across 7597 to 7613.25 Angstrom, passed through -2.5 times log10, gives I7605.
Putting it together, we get -0.017 mag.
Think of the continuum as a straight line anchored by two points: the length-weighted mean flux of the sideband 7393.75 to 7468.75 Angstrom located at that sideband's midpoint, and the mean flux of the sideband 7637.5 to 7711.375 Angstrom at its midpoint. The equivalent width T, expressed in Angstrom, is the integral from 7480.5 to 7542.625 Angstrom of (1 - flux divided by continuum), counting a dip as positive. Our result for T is -2.7 Angstrom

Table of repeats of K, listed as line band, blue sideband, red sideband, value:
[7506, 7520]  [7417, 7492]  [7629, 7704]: -0.84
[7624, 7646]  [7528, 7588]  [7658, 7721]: -0.72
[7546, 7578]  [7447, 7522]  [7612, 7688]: -1.25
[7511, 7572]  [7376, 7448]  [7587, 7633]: -3.13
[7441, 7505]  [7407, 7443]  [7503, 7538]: 1.36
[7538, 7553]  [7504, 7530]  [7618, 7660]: 0.42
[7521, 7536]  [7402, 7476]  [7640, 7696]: -1.10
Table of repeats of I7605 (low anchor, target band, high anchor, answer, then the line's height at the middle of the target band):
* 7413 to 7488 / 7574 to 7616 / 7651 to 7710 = -0.04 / 1.15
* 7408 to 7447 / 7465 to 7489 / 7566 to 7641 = -0.03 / 1.17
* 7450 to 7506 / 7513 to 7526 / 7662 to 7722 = -0.07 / 1.17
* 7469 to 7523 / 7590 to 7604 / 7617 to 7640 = 0.03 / 1.19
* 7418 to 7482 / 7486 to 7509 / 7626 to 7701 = 0.00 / 1.17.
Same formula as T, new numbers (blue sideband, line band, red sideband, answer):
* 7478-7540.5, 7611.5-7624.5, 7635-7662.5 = 0.3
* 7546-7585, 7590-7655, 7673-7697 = 0.3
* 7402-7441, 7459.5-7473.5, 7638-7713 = -0.9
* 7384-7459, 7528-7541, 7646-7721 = -0.9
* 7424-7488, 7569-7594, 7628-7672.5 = -1.4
